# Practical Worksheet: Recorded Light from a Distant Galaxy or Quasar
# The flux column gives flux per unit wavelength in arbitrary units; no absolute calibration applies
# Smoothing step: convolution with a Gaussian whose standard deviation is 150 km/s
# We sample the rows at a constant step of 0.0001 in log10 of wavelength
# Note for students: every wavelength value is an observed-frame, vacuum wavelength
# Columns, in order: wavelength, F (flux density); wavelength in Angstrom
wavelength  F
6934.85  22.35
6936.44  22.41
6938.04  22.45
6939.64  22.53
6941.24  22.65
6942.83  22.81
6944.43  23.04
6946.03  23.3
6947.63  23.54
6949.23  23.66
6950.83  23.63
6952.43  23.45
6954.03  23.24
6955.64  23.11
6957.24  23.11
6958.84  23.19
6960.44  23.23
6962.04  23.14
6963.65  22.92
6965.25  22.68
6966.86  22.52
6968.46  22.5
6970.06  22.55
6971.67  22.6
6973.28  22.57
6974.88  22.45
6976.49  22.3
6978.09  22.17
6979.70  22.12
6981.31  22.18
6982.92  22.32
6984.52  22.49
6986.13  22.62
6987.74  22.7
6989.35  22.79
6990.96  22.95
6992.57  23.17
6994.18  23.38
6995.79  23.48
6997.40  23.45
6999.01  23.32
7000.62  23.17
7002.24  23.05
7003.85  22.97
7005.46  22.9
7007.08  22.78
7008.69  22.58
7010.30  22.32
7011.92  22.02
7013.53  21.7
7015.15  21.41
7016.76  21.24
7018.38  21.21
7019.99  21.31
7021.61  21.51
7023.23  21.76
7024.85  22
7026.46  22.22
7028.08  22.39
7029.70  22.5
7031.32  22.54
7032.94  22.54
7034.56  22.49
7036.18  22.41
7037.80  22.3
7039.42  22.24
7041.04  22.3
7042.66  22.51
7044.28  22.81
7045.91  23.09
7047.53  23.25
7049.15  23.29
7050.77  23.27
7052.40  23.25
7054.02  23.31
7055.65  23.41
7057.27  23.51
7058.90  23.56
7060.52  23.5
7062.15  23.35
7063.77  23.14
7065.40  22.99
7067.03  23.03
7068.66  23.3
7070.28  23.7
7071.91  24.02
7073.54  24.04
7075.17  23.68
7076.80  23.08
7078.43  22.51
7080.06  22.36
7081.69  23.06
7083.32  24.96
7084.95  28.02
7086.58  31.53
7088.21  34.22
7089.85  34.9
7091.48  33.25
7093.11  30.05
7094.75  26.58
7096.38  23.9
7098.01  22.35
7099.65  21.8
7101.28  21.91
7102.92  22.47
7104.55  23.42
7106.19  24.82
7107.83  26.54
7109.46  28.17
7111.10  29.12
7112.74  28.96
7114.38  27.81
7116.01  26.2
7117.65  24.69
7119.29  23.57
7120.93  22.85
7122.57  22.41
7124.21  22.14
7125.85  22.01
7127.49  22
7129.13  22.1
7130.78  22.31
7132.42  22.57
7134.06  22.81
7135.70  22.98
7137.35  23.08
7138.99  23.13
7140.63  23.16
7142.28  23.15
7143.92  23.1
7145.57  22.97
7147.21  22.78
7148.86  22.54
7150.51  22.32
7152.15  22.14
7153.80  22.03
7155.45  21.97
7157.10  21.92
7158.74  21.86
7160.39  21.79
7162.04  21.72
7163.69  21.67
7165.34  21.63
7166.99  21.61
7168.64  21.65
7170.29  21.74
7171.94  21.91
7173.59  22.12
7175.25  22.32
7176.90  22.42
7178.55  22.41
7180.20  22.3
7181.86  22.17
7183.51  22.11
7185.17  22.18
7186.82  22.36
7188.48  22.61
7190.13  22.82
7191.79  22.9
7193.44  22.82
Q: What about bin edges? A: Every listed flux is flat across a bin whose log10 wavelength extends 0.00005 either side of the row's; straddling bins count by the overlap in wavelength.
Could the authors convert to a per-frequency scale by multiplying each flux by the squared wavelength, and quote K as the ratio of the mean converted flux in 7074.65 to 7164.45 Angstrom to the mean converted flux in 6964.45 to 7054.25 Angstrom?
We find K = 1.11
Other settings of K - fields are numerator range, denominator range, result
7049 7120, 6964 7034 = 1.15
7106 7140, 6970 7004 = 1.11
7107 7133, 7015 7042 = 1.15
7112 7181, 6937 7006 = 1.05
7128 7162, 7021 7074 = 1.01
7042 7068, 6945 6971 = 1.03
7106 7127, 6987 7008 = 1.13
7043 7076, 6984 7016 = 1.04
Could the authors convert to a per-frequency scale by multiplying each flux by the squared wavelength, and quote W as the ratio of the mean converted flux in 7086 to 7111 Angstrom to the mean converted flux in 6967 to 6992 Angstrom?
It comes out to 1.24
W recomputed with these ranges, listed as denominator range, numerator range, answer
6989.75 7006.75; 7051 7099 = 1.11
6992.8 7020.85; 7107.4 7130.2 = 1.14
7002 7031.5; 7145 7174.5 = 1.04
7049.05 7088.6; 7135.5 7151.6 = 0.96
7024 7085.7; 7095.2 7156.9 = 1.04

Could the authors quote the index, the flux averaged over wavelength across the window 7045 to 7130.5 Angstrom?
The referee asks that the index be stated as 24.8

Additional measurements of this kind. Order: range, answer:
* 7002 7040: 22.2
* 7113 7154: 23.2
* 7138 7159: 22.6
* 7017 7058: 22.5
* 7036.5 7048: 22.6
